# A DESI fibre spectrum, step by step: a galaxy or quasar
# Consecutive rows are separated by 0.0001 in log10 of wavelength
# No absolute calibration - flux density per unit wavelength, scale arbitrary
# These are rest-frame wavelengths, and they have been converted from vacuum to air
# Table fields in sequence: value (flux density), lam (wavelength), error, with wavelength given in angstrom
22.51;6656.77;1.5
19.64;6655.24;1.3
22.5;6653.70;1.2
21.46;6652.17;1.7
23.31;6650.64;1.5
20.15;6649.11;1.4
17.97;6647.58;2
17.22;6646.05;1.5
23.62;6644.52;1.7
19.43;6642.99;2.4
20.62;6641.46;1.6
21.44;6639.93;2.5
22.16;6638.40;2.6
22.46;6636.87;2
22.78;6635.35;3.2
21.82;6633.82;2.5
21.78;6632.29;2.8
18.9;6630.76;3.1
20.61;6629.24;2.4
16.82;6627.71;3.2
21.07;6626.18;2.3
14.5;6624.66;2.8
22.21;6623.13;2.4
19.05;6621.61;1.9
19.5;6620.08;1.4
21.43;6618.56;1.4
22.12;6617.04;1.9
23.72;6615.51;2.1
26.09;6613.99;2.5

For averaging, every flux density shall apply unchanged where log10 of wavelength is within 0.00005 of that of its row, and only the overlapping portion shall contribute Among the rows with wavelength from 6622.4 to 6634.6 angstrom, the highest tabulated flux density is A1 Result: 22.21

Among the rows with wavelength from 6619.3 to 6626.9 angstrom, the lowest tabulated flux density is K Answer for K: 14.5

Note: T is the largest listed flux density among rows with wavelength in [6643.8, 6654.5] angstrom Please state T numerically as 23.62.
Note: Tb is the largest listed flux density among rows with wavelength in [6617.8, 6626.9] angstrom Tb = 22.21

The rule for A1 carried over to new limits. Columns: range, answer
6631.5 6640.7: 22.78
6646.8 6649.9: 20.15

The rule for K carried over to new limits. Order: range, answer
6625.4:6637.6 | 16.82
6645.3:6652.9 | 17.22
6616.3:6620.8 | 19.5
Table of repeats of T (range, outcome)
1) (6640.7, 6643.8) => 20.62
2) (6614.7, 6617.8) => 23.72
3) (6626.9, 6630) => 20.61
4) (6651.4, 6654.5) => 22.5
